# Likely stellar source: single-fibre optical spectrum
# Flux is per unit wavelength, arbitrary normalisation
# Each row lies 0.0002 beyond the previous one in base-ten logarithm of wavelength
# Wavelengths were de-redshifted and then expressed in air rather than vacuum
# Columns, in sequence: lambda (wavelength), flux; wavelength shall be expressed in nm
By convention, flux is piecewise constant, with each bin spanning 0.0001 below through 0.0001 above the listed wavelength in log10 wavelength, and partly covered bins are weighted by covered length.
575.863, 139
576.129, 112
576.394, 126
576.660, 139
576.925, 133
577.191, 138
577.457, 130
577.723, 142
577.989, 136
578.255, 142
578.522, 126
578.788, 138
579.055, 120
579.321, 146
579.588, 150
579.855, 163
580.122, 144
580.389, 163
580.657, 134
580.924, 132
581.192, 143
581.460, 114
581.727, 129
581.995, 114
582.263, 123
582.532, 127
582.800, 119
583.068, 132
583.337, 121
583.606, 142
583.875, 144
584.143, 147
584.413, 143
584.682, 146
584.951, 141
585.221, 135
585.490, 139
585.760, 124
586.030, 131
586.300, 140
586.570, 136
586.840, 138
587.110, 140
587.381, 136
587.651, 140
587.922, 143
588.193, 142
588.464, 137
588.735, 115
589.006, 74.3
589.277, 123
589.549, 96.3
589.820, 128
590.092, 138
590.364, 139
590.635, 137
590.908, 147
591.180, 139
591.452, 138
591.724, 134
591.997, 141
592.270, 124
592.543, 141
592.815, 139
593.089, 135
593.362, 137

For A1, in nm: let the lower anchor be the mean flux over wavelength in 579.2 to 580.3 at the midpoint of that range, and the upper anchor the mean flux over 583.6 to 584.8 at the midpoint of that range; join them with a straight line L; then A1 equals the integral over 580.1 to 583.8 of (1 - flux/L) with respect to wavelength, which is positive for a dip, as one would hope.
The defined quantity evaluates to 0.43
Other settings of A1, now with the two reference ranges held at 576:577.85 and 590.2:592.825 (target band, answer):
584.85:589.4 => 0.15 nm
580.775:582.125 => 0.07 nm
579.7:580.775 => -0.15 nm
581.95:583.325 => 0.11 nm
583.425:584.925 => -0.10 nm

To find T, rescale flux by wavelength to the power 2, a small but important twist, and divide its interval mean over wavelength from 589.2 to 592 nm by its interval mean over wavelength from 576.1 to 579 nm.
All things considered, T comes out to 1.04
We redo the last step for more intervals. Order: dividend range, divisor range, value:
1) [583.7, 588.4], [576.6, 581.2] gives 1.02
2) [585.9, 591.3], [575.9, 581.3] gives 0.98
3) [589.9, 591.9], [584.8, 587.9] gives 1.03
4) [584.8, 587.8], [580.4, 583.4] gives 1.08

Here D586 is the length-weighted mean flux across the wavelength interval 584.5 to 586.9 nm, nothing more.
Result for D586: 137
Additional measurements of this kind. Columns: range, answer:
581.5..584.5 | 130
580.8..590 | 130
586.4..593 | 132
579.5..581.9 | 141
